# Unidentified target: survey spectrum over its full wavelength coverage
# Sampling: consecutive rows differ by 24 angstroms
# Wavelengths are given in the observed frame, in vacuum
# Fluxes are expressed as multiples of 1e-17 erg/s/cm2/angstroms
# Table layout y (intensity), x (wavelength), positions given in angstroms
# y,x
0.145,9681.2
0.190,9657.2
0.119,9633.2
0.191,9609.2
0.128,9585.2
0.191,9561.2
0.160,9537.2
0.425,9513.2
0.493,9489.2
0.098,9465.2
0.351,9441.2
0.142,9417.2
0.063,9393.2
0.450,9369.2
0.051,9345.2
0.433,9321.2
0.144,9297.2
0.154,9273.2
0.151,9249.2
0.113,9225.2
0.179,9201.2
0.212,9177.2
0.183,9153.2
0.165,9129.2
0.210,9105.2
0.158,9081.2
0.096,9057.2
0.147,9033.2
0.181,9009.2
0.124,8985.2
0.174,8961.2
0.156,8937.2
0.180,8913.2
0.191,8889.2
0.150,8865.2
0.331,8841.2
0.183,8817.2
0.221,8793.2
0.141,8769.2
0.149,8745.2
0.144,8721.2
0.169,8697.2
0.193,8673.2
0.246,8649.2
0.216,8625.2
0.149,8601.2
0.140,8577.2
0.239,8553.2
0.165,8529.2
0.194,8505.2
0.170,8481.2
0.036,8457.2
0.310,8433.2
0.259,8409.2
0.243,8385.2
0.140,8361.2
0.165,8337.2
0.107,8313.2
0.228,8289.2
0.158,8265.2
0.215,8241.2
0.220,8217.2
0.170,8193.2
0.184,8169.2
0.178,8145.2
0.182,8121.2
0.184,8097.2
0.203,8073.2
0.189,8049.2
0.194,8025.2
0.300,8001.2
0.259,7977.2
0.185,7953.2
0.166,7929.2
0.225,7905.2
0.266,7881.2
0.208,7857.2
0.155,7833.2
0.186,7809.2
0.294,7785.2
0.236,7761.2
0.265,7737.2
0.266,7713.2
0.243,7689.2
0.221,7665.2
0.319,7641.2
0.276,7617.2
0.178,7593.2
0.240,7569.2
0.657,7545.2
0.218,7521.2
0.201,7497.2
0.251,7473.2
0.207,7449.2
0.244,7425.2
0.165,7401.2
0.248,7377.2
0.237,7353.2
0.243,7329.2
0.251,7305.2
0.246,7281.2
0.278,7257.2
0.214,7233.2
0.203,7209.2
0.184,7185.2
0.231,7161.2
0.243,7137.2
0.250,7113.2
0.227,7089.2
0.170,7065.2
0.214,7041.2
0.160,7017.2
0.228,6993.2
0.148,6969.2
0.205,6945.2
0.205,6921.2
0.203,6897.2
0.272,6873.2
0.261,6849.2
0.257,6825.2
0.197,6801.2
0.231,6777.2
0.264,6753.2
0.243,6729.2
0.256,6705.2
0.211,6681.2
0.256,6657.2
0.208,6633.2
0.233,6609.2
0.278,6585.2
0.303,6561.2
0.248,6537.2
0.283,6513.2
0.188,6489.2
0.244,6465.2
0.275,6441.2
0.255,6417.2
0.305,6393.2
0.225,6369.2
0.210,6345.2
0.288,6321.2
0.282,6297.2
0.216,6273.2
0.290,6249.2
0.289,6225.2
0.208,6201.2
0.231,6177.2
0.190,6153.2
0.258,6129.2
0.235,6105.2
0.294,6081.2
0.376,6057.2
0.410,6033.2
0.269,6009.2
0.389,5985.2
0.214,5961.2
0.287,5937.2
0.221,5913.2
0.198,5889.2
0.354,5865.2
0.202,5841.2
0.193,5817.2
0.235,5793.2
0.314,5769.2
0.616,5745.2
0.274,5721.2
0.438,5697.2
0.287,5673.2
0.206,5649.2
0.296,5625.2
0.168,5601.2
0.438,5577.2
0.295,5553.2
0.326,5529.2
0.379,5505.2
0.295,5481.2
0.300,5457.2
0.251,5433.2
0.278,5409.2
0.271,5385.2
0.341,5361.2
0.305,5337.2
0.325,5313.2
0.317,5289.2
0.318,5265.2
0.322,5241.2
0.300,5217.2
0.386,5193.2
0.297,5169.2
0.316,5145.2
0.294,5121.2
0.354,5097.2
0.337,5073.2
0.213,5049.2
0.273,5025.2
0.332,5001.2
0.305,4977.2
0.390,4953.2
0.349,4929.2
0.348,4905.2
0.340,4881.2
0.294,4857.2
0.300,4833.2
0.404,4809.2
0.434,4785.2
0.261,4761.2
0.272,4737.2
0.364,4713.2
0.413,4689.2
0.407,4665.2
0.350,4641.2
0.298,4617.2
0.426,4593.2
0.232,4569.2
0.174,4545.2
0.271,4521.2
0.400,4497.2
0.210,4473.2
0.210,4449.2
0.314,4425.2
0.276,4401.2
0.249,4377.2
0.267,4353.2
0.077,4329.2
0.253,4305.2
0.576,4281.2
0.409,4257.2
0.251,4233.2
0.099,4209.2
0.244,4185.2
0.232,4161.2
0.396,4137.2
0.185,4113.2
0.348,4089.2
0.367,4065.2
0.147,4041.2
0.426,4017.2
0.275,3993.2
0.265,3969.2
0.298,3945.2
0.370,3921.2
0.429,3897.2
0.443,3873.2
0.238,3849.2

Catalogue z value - 0.148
